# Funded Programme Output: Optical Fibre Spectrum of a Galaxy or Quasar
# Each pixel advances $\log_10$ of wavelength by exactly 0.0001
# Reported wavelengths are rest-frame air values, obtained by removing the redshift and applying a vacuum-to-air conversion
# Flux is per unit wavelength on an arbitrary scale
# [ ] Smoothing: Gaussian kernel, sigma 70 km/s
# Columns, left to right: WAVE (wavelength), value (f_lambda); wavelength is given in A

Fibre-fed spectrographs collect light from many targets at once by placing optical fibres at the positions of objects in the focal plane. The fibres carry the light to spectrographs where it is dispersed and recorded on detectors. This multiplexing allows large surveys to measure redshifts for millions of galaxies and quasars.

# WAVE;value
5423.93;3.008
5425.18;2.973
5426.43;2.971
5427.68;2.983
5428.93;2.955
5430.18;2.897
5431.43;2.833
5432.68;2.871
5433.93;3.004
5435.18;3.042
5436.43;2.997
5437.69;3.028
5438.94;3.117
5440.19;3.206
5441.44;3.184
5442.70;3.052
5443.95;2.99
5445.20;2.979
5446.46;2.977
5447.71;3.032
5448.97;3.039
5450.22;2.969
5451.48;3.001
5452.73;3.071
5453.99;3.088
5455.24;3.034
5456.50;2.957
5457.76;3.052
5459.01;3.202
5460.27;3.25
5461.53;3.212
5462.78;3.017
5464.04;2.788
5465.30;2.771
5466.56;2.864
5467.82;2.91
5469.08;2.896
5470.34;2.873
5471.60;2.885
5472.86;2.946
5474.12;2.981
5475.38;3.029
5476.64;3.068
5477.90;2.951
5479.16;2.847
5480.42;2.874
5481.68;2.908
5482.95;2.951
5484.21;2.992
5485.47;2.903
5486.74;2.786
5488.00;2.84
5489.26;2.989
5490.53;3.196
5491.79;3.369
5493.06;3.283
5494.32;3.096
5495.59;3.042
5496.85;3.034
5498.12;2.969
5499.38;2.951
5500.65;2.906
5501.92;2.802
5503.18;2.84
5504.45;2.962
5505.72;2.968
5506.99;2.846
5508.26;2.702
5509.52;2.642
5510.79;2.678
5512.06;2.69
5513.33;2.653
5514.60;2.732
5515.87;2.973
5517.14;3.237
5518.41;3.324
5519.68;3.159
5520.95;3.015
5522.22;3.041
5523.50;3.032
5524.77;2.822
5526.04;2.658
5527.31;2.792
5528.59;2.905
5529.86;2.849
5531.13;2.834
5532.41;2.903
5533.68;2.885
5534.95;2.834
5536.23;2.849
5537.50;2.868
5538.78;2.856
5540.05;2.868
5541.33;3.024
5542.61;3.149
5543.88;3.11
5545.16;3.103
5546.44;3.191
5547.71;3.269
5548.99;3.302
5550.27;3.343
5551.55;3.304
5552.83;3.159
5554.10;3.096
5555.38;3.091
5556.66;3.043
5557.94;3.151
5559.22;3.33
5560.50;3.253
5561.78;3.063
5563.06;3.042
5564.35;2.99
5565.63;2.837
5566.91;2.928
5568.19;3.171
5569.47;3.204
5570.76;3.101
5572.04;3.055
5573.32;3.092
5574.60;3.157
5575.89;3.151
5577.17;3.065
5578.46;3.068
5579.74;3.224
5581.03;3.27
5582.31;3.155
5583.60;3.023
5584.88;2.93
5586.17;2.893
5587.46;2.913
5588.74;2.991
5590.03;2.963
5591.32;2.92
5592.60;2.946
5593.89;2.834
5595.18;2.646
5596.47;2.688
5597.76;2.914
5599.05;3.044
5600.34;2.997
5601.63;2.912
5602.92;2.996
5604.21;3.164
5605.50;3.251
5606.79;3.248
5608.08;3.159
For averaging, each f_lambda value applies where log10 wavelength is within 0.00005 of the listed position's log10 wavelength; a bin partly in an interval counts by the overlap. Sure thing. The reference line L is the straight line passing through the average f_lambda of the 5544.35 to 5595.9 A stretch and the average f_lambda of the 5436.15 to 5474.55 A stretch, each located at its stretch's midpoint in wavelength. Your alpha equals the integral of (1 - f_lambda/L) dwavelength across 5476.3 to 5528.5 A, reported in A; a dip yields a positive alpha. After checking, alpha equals 1.7 A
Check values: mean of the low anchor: 3.01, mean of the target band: 2.94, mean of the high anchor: 3.08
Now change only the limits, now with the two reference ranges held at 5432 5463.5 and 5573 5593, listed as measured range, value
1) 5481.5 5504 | 0.43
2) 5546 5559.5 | -0.68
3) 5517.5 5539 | 0.89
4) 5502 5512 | 0.83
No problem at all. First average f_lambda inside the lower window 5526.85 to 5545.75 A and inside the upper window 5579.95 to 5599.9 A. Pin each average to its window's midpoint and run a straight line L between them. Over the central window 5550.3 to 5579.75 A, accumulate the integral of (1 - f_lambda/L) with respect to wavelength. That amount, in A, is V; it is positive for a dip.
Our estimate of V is -1.8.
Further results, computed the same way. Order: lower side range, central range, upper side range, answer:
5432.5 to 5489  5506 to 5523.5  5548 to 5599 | 0.7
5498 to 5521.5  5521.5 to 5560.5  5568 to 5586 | -0.4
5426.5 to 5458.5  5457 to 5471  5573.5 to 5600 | 0.1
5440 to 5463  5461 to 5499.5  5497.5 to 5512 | -0.4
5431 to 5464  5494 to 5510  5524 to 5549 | 0.4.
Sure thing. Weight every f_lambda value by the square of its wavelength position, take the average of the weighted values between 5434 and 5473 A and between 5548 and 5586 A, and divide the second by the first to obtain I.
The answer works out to 1.08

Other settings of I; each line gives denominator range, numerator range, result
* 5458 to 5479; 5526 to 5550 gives 1.02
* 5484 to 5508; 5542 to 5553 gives 1.10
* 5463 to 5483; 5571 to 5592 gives 1.09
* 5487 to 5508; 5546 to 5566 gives 1.08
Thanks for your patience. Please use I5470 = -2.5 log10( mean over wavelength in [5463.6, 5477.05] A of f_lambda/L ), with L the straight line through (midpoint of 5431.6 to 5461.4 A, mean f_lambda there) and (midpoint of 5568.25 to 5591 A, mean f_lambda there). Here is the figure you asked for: 0.053 mag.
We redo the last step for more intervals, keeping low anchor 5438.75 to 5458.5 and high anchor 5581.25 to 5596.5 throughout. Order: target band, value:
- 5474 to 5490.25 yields 0.03 mag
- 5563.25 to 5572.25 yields -0.03 mag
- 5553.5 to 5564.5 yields -0.06 mag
